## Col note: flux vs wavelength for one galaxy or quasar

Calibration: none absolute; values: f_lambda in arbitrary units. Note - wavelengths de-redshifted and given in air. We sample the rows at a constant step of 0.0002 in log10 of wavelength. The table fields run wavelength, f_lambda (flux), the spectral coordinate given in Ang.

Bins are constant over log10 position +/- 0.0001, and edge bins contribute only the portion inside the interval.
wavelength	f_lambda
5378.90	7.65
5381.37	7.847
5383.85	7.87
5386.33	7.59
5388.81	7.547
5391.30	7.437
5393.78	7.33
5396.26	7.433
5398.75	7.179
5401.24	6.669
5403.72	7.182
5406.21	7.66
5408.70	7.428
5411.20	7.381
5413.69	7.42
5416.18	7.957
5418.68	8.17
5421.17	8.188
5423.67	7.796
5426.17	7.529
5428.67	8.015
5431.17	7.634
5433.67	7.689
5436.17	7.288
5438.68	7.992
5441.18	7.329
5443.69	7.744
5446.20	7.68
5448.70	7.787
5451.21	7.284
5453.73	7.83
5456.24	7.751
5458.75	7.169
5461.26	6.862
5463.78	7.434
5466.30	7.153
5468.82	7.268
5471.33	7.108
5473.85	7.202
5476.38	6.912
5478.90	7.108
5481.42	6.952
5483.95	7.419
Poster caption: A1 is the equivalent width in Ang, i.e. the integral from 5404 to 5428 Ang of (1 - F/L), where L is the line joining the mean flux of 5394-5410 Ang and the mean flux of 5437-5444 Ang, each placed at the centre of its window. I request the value -1.0 Ang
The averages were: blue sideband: 7.26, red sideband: 7.65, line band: 7.71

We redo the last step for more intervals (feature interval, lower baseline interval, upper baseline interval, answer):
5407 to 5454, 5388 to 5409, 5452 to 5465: -2.1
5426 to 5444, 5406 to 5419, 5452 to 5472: -0.4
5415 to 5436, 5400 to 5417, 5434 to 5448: -1.0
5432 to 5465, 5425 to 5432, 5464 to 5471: -0.2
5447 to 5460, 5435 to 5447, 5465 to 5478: -0.3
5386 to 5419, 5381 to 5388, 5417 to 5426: 1.8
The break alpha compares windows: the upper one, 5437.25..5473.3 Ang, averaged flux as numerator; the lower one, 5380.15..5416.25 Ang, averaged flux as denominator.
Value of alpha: 1.0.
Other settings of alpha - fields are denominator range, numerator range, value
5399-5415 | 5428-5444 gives 1.05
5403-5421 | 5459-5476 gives 0.94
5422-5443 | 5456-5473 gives 0.94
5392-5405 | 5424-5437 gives 1.07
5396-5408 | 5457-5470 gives 1.00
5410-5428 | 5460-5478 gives 0.92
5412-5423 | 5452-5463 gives 0.94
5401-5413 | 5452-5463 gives 1.01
